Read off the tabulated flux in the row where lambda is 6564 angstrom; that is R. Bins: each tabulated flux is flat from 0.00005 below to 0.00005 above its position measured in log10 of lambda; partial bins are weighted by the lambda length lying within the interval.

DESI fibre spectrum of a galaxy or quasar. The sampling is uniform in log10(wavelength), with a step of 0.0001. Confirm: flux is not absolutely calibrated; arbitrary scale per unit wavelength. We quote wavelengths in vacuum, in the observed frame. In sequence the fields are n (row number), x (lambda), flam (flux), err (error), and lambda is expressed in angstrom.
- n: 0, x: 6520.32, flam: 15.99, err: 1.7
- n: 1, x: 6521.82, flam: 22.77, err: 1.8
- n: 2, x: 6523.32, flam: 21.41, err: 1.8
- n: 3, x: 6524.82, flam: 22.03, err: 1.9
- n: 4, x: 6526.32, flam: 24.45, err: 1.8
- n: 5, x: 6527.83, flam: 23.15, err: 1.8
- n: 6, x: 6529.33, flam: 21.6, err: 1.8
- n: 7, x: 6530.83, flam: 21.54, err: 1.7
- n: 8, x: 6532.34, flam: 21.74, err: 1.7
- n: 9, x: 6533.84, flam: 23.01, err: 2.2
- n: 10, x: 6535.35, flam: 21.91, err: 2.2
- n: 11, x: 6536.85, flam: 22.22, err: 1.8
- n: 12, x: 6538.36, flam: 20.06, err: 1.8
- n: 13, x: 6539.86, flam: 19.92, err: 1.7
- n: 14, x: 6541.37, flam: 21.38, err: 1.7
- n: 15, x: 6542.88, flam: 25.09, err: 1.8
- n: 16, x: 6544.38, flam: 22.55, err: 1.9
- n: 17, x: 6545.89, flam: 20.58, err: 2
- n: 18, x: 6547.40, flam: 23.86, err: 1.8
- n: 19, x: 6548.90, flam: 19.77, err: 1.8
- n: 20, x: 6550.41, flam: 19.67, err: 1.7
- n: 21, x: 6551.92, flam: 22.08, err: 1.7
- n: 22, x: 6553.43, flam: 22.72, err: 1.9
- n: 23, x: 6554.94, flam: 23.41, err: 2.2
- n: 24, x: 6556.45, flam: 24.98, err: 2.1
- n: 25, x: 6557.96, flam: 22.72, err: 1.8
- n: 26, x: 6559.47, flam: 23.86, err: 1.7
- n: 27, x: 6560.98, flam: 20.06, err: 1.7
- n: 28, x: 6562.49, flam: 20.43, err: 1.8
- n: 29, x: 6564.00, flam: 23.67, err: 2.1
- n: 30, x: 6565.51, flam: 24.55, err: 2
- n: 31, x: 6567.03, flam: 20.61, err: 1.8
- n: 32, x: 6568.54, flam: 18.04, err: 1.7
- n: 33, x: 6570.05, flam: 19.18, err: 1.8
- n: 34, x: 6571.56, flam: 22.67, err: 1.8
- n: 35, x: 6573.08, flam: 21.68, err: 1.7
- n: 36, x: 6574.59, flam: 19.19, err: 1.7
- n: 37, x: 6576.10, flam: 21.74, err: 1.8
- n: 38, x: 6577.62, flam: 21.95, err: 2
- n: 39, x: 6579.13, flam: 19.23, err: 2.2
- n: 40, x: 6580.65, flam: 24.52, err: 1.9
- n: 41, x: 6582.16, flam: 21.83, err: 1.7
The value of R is 23.67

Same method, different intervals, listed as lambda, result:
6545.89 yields 20.58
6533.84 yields 23.01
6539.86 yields 19.92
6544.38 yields 22.55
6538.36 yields 20.06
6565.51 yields 24.55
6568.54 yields 18.04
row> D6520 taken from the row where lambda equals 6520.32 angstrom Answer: 15.99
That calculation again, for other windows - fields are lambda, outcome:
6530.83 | 21.54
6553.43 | 22.72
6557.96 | 22.72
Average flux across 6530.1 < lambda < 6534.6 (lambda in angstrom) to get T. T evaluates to 22.1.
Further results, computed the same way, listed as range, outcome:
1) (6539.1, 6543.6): 22.1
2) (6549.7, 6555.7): 22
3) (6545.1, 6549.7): 21.4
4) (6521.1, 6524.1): 22.1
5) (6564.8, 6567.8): 22.5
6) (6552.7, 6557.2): 23.7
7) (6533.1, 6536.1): 22.4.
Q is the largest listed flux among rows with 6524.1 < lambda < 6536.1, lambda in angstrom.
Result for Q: 24.45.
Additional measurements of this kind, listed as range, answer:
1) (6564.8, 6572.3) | 24.55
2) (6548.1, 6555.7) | 23.41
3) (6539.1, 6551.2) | 25.09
